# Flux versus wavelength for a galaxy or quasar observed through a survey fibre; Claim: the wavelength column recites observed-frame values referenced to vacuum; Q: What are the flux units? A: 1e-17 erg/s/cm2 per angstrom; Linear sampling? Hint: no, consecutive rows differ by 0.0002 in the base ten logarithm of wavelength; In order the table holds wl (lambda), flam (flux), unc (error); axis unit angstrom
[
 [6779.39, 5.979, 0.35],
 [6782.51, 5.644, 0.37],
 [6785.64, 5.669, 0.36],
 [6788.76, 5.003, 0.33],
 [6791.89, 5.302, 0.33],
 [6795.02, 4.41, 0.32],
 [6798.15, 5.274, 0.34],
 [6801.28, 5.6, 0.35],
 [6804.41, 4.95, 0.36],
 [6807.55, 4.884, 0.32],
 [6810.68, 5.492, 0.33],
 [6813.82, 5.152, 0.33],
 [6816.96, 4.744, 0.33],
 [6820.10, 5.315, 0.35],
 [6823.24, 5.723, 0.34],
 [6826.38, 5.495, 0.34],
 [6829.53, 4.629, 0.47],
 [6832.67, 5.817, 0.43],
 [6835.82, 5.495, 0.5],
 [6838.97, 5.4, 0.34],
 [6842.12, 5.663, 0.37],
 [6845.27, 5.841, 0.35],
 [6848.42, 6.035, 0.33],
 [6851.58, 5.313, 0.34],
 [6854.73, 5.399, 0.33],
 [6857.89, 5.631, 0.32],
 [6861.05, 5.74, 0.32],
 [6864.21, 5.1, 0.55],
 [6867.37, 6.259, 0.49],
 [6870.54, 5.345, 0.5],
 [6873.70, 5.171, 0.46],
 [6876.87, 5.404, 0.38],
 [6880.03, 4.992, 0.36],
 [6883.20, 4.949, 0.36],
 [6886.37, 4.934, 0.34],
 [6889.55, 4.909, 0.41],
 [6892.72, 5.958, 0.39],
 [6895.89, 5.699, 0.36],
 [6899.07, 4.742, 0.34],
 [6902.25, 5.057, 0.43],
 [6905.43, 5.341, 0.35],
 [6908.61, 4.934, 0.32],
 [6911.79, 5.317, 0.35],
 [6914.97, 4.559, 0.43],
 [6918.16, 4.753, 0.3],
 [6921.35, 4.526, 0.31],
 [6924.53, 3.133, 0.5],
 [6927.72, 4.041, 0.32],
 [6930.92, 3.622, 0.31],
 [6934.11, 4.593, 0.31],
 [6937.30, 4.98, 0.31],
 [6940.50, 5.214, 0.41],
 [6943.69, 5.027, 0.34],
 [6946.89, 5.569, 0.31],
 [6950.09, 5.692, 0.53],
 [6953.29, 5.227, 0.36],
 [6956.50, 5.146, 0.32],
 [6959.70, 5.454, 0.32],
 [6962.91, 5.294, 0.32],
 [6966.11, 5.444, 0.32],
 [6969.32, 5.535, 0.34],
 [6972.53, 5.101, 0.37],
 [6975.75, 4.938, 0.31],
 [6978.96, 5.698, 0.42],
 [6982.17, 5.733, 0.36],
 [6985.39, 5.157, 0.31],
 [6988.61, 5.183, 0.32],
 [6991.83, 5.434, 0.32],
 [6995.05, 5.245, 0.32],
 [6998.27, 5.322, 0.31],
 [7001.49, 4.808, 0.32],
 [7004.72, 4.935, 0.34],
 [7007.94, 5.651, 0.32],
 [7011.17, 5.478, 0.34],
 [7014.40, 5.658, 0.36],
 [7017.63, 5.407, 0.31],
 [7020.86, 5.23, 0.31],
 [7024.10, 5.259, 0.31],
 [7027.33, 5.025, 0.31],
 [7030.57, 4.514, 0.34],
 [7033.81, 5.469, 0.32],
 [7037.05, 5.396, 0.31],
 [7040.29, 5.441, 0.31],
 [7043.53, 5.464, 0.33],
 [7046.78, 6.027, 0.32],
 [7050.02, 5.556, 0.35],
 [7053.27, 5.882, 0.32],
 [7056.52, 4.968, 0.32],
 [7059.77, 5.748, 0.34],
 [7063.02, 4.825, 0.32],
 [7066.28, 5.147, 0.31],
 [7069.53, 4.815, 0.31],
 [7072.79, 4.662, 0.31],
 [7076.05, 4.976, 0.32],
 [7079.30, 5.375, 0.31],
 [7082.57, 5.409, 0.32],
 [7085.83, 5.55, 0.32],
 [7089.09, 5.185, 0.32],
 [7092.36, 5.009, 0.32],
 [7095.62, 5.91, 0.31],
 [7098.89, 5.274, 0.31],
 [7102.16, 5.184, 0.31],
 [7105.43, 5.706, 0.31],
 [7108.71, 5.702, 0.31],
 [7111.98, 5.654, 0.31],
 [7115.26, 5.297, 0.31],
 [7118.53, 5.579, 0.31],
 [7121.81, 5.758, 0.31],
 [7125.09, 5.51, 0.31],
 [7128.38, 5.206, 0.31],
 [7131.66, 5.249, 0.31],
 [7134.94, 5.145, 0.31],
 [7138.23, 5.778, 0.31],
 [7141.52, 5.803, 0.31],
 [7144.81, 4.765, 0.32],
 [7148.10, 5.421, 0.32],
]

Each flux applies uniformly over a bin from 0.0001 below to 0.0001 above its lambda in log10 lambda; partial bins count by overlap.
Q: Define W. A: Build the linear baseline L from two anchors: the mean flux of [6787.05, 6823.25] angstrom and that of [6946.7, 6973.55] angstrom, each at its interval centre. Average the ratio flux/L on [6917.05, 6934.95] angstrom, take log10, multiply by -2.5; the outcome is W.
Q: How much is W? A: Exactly 0.29 mag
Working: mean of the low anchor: 5.13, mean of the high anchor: 5.38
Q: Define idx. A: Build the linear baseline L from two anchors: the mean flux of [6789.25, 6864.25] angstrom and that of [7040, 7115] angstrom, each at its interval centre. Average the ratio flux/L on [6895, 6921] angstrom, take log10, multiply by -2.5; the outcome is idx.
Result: 0.07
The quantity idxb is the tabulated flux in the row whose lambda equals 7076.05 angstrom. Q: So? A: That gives 4.976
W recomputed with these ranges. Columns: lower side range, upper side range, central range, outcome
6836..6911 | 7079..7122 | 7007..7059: 0.01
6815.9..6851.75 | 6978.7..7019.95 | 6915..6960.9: 0.13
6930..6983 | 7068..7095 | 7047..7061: -0.08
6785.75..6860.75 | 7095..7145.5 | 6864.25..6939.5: 0.09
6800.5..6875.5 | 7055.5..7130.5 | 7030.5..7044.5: 0.00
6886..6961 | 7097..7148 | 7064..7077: 0.09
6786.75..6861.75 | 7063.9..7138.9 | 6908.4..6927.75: 0.19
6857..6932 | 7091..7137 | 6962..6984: -0.05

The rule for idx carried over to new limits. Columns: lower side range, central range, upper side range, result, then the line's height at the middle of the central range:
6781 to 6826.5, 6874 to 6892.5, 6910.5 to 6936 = -0.110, 4.62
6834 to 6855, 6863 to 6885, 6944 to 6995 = 0.046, 5.55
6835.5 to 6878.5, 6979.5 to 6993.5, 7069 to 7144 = 0.013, 5.47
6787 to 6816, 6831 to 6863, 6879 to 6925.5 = -0.120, 5.04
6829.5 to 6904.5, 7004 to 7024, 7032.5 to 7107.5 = -0.008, 5.37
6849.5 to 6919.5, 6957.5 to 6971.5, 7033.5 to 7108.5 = -0.023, 5.3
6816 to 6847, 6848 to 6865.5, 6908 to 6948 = -0.059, 5.22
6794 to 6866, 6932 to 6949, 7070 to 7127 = 0.066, 5.37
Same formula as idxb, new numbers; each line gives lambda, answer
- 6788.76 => 5.003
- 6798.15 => 5.274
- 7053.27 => 5.882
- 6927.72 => 4.041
